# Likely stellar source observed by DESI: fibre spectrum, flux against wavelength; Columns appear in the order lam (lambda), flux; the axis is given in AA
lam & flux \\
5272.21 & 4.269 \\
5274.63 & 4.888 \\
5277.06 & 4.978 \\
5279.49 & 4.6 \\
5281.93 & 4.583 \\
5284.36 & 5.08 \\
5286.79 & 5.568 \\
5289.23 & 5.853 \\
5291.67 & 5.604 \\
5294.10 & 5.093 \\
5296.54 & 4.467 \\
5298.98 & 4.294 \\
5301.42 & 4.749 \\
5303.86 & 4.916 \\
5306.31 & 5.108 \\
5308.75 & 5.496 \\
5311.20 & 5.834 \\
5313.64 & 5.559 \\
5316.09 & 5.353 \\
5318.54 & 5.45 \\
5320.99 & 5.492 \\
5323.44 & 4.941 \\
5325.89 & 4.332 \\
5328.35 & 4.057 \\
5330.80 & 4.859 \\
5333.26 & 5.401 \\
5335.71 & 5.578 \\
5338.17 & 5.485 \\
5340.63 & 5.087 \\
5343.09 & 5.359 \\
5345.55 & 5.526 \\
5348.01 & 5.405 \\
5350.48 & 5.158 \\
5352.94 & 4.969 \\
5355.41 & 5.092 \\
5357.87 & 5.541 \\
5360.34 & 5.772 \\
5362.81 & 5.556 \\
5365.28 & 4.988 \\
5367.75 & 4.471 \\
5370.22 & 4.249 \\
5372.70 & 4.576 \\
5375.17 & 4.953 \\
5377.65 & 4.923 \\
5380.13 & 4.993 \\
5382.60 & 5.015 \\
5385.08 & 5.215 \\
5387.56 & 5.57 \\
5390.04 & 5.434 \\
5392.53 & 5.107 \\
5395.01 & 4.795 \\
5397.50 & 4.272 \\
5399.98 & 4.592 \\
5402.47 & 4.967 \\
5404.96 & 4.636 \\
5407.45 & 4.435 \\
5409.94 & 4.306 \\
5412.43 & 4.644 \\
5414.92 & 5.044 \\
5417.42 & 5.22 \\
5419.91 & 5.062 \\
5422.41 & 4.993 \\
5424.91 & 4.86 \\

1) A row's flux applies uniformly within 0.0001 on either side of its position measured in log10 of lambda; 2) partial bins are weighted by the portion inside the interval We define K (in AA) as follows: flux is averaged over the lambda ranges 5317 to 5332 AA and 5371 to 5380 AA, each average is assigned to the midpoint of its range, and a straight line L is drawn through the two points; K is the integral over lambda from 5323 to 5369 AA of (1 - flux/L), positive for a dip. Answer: -2.8 AA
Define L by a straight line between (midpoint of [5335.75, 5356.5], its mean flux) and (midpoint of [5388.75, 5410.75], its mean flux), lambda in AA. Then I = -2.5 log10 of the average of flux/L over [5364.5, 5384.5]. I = 0.046 mag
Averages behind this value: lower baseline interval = 5.28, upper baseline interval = 4.74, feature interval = 4.78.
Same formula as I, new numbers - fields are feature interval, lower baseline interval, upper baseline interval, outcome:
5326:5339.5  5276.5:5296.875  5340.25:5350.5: 0.06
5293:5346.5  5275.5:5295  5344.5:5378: 0.00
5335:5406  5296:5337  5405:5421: -0.04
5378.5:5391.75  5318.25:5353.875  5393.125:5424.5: -0.08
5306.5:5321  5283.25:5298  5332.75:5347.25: -0.03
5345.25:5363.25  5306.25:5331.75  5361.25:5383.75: -0.08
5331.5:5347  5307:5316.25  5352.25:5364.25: 0.02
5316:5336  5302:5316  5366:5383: 0.04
